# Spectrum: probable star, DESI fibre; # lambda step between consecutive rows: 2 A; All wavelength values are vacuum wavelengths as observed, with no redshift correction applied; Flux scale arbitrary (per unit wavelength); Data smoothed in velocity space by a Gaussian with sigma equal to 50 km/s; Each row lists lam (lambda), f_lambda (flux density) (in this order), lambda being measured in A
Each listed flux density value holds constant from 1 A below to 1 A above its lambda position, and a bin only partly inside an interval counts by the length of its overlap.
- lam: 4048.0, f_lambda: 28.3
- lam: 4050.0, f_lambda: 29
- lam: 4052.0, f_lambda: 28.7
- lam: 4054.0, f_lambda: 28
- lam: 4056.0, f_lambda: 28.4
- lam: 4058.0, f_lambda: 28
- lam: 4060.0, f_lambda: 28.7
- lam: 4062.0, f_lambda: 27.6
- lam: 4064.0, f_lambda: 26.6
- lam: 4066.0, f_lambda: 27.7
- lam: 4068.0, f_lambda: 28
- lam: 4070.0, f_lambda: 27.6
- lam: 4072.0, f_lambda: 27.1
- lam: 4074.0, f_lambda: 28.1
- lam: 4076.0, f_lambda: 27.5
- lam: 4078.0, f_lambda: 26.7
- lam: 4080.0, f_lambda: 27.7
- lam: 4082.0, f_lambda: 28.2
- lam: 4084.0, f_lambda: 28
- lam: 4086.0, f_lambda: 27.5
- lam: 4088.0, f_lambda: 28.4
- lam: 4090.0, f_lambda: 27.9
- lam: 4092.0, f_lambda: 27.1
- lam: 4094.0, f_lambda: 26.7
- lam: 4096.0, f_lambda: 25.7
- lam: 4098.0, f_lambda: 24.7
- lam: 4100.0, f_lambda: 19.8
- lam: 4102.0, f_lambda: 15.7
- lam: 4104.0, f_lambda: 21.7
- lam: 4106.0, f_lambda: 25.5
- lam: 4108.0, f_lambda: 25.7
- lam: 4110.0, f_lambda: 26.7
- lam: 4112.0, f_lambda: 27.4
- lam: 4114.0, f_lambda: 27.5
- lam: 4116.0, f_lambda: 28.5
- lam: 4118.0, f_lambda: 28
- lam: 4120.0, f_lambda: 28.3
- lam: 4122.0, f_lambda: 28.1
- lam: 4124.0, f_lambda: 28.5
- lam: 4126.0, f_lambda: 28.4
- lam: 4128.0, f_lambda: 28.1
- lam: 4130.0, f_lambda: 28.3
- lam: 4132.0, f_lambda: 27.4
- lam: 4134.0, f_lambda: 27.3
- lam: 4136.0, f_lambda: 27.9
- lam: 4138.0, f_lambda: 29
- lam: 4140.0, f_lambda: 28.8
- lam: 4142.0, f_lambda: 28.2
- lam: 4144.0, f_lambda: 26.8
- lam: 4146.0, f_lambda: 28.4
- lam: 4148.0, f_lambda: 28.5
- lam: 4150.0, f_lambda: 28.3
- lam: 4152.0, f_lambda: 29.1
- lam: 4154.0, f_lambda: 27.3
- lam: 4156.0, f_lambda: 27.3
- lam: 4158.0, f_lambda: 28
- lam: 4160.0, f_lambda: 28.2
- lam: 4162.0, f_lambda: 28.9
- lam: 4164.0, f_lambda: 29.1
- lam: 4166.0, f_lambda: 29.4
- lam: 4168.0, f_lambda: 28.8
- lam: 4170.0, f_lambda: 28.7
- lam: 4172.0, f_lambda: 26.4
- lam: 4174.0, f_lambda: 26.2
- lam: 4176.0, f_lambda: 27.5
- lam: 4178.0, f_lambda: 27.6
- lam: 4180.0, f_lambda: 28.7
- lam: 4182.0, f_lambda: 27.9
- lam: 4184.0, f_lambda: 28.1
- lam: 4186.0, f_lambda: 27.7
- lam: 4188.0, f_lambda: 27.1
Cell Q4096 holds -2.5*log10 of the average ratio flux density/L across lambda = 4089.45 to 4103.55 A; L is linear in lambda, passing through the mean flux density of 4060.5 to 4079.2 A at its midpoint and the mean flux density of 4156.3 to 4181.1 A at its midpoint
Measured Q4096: 0.17 mag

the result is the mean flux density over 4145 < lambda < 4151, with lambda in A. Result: 28.4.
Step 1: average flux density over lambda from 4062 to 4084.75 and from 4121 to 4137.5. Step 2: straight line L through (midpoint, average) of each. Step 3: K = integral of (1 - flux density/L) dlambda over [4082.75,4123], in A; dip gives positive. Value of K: 2.7 A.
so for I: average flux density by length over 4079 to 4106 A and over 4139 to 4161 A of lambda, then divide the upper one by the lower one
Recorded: 1.11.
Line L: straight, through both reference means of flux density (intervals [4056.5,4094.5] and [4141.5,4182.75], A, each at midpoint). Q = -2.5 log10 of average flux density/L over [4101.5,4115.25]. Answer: 0.129 mag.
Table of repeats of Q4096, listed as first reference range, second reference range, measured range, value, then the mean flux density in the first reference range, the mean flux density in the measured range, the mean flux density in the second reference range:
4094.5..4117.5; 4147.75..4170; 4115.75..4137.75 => -0.08 mag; 24.6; 28.1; 28.5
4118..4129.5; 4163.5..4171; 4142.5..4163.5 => 0.02 mag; 28.3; 28.1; 29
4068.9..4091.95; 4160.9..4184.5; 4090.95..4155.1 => 0.04 mag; 27.7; 26.8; 28.1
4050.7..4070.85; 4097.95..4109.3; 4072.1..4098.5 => -0.11 mag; 27.9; 27.3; 22.1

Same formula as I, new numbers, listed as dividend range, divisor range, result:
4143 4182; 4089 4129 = 1.08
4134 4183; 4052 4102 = 1.04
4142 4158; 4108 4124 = 1.01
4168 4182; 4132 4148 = 0.99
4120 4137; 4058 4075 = 1.01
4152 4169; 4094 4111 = 1.21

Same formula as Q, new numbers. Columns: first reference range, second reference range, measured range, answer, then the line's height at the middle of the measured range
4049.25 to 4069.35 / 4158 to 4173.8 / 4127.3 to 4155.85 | 0.008 mag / 28.3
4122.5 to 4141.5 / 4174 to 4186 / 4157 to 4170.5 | -0.031 mag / 27.9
